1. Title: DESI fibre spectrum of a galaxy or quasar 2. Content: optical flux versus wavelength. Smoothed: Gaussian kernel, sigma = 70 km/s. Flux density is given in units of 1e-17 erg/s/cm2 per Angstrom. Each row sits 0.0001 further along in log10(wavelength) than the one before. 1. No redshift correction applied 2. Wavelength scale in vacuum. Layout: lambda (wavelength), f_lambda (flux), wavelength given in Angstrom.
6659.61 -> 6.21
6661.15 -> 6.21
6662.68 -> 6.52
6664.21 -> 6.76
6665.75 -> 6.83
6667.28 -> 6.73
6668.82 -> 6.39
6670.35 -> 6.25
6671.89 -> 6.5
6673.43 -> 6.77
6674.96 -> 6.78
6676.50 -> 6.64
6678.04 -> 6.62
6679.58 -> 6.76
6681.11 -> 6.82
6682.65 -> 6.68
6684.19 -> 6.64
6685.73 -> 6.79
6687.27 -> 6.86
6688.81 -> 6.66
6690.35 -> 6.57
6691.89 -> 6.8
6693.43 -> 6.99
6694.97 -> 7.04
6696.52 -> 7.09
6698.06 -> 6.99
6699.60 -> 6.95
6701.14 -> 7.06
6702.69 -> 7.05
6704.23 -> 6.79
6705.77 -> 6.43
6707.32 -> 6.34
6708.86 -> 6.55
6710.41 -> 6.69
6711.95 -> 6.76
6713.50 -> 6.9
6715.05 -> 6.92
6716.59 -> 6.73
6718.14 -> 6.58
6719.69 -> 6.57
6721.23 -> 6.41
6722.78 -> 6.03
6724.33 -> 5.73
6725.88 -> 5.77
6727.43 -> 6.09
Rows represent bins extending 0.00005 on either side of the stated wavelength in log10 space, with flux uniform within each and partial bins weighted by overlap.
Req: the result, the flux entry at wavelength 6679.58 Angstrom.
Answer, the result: 6.76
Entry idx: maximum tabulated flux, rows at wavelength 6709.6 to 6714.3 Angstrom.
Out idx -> 6.9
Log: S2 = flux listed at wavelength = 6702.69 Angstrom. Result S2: 7.05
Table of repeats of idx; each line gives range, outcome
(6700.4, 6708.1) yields 7.06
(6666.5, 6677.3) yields 6.78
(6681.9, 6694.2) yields 6.99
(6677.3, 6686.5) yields 6.82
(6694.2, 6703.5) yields 7.09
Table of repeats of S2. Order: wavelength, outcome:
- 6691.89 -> 6.8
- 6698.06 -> 6.99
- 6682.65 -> 6.68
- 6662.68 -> 6.52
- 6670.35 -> 6.25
